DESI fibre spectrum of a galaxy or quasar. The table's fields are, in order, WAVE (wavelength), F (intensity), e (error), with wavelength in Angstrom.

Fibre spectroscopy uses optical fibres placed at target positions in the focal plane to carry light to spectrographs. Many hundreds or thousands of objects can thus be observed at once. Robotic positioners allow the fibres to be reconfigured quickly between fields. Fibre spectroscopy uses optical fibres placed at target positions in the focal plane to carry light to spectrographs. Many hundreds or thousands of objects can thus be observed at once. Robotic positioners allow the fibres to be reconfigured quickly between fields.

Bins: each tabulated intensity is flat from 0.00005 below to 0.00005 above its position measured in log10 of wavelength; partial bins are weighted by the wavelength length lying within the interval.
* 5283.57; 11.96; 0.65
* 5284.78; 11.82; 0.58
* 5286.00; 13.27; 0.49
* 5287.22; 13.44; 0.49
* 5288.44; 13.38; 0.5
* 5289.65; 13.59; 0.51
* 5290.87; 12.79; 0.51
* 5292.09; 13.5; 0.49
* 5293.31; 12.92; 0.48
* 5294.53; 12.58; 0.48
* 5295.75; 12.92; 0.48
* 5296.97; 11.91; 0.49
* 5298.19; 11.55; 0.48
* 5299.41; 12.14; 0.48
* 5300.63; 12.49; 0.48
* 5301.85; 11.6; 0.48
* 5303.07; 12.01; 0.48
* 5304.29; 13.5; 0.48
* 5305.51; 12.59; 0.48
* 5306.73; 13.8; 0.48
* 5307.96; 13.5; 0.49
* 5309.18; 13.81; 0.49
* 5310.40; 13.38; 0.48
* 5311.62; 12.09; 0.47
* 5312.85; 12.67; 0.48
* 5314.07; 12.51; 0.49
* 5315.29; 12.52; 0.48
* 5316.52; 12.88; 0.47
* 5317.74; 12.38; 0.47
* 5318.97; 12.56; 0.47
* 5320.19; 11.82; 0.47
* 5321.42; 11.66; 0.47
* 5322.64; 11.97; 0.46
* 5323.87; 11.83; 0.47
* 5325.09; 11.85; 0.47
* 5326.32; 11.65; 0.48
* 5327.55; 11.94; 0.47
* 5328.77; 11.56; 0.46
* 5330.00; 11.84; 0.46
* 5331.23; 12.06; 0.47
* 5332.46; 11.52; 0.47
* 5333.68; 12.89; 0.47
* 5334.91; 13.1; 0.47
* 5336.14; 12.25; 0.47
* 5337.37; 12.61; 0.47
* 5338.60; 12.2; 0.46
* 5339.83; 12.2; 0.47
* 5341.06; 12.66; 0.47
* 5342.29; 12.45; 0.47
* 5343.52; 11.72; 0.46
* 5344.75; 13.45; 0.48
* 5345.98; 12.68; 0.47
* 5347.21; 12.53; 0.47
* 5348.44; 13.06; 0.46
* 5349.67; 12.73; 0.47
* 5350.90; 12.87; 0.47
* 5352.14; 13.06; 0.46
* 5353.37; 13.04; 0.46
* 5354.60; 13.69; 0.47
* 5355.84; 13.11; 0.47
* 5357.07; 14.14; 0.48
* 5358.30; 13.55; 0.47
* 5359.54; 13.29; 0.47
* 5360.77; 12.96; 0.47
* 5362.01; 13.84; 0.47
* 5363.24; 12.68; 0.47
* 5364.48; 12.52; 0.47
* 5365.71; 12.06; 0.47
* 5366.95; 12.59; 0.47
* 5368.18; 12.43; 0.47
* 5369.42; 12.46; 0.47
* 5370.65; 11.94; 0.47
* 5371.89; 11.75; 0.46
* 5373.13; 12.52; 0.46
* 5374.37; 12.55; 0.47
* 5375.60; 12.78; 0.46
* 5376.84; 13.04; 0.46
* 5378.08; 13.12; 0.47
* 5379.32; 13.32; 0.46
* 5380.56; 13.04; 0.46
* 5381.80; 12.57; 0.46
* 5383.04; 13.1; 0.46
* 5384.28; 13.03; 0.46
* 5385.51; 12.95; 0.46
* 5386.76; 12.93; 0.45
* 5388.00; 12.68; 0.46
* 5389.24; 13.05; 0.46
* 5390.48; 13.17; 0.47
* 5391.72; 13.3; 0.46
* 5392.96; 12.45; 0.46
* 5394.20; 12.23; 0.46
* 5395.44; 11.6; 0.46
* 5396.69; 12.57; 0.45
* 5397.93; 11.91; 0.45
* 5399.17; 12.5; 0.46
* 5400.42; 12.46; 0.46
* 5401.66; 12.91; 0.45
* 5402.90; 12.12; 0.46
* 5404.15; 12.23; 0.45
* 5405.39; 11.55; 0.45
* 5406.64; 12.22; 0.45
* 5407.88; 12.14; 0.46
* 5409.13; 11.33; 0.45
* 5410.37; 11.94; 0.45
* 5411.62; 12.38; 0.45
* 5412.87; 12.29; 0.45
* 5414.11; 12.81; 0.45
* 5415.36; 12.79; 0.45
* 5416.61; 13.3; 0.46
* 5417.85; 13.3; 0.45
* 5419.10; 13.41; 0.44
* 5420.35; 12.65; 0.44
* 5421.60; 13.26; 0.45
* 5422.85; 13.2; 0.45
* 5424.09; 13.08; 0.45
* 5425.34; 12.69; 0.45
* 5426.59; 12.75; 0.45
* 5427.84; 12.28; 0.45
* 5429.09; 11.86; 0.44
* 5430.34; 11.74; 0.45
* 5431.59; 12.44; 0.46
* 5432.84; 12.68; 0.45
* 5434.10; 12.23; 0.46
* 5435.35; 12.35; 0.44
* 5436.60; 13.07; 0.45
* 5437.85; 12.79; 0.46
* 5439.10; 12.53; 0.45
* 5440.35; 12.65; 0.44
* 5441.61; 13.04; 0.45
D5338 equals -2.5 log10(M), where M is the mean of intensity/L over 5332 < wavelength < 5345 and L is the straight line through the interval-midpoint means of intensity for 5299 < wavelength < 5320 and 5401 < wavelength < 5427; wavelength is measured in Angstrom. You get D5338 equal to 0.02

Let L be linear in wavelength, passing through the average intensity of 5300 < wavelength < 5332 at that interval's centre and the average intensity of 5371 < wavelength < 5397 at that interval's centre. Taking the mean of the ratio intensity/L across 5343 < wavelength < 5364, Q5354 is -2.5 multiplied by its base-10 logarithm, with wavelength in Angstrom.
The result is -0.04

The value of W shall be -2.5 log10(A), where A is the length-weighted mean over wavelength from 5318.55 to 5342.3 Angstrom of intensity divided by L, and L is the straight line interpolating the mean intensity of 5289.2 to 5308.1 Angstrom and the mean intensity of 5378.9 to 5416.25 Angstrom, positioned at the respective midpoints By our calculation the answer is 0.04 mag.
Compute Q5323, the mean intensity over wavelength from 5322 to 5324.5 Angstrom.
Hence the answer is 11.9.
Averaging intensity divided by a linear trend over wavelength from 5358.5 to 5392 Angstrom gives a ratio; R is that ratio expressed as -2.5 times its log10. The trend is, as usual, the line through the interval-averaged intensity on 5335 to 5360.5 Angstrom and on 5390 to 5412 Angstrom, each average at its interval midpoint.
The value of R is -0.02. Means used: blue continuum 12.9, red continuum 12.3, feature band 12.8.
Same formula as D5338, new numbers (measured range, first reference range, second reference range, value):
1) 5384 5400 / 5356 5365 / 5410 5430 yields 0.031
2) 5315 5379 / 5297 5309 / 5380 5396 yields 0.012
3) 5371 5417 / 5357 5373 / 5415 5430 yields 0.021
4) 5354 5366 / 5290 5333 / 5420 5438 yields -0.061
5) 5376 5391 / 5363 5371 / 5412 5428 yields -0.037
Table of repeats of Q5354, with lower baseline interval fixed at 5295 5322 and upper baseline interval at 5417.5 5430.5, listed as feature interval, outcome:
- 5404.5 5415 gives 0.06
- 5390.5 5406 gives 0.03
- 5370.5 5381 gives 0.00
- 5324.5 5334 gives 0.06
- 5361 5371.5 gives 0.01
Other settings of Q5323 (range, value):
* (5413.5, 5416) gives 12.8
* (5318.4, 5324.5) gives 12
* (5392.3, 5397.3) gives 12.2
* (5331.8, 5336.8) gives 12.4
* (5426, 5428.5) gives 12.5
